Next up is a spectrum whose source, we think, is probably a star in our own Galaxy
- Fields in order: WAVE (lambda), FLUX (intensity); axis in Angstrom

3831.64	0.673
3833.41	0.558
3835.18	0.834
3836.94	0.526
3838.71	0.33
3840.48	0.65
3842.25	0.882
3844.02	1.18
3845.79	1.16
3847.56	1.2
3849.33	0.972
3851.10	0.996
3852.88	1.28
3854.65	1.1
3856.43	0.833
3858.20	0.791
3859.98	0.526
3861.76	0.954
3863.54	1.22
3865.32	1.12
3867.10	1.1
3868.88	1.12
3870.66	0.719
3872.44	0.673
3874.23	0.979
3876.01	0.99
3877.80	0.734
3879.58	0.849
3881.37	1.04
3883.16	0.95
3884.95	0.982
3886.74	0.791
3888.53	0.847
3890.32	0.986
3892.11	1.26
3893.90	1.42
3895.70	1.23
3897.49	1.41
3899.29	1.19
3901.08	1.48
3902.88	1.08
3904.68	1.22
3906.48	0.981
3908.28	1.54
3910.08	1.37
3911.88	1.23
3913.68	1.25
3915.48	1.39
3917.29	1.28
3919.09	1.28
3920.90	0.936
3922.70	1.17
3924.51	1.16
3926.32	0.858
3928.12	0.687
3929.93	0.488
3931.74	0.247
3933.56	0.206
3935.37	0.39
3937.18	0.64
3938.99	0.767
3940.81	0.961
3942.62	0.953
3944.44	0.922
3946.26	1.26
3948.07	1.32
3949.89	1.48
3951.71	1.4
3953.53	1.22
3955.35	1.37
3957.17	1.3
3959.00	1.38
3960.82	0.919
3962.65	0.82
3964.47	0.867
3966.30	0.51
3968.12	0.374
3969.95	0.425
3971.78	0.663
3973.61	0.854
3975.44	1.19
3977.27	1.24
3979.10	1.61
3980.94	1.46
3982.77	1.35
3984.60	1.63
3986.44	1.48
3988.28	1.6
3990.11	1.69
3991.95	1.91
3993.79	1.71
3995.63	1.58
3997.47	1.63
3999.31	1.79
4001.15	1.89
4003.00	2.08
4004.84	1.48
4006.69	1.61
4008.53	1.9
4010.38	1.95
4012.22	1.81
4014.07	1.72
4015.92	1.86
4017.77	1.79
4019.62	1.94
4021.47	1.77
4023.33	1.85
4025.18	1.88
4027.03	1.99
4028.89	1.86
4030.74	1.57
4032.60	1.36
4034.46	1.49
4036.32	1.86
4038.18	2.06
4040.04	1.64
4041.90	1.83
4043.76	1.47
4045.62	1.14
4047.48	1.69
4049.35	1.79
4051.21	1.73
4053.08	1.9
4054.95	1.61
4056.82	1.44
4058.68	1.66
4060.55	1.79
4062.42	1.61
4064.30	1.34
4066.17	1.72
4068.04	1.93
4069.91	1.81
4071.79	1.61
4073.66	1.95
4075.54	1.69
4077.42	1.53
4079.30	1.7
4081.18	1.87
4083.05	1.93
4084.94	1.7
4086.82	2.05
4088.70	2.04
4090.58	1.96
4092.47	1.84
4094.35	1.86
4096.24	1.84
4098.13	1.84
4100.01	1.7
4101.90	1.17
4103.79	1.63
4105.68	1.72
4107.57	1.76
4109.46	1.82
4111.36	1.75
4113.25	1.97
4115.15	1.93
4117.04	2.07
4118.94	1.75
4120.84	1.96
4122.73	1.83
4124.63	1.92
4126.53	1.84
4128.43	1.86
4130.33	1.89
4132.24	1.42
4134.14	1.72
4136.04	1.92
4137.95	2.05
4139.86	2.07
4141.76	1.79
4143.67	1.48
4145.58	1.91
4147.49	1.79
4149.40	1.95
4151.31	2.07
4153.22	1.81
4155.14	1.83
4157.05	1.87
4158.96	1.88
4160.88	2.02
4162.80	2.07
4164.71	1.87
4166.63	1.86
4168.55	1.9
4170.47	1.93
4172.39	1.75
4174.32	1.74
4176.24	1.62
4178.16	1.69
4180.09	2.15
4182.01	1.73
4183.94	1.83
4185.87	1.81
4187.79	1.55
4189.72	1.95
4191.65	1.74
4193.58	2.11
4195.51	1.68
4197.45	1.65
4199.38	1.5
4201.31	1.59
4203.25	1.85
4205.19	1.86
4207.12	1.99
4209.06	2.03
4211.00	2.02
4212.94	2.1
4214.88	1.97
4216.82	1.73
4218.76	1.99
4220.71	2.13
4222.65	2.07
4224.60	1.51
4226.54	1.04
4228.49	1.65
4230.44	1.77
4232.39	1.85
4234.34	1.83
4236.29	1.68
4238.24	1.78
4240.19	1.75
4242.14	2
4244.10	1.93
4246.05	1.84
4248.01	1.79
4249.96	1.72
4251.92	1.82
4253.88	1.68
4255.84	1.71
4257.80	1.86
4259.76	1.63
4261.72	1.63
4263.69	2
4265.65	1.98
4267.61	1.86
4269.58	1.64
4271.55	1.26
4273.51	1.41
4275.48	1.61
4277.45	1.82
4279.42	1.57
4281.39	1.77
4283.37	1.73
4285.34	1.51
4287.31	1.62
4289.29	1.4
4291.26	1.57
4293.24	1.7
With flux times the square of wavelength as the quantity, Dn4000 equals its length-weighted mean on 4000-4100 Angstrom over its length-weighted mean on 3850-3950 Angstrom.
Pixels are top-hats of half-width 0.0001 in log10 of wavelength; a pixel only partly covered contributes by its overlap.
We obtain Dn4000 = 1.88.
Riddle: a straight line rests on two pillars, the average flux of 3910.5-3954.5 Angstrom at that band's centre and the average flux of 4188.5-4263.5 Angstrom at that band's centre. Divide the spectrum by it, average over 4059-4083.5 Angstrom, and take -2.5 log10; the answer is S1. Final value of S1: -0.249 mag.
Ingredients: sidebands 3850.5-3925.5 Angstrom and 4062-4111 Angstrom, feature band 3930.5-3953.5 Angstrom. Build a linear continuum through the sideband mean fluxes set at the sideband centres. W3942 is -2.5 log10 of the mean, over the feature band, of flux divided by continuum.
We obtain 0.395 mag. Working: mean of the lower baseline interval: 1.08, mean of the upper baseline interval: 1.76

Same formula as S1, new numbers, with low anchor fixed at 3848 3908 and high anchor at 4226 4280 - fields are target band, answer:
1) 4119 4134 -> -0.21 mag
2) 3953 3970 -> 0.25 mag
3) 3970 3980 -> 0.15 mag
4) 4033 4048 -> -0.22 mag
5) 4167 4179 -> -0.13 mag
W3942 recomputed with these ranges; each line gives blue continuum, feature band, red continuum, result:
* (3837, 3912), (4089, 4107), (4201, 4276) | -0.17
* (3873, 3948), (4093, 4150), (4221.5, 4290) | -0.25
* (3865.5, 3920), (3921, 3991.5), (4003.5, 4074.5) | 0.33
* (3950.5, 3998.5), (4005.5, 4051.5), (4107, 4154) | -0.20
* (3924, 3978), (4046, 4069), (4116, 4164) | -0.16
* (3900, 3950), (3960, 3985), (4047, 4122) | 0.26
